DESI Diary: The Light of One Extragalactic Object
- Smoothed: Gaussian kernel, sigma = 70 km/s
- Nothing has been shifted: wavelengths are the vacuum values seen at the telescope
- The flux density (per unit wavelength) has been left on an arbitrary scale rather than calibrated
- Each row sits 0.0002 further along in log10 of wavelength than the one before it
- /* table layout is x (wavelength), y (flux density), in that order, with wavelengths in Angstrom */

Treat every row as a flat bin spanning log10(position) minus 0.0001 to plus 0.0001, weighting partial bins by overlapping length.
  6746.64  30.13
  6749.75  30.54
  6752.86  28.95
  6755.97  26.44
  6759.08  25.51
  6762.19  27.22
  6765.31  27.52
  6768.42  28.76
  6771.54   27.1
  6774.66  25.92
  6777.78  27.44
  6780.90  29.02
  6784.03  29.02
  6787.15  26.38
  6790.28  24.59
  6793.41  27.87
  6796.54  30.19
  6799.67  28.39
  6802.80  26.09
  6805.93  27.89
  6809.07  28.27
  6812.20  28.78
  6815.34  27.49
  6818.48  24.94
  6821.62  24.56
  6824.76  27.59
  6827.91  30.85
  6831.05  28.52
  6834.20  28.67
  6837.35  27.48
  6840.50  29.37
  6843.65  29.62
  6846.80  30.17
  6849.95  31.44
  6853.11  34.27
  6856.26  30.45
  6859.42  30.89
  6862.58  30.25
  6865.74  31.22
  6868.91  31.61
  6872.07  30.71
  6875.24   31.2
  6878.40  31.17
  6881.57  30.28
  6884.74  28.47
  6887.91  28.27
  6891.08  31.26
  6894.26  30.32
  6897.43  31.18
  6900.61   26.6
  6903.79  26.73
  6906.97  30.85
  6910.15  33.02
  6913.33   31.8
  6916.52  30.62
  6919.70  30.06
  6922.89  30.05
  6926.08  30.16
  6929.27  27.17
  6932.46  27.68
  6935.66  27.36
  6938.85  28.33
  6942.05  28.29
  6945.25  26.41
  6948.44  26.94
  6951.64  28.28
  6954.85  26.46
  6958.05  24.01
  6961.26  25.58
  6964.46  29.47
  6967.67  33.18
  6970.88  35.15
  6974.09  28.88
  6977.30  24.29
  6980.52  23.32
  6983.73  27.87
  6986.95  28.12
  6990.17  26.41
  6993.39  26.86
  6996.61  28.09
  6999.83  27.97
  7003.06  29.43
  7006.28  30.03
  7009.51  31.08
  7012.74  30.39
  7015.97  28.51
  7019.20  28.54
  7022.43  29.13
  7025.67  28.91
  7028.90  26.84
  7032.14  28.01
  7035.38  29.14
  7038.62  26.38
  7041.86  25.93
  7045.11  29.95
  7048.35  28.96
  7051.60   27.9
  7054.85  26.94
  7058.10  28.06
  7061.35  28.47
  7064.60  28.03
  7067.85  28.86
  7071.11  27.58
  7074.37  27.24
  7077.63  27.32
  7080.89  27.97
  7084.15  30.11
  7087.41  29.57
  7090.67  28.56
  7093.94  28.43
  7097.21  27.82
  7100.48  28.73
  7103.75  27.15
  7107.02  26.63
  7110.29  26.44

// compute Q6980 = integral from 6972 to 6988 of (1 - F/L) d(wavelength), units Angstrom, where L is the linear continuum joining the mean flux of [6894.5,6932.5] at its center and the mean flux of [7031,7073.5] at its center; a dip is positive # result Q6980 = 1.2 Angstrom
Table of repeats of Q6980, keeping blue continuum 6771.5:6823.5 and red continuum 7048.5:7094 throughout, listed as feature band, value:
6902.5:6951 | -2.3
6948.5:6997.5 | 0.3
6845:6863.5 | -2.5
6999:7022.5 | -1.2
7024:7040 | 0.1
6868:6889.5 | -2.0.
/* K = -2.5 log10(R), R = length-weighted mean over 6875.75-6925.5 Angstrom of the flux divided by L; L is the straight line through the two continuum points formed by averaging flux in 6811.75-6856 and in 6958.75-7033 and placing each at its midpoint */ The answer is -0.05 mag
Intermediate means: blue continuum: 28.9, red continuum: 28.5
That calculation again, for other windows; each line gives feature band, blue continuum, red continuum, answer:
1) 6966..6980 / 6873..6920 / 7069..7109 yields -0.018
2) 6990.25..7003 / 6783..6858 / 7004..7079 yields 0.026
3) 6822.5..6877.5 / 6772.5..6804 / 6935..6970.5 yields -0.095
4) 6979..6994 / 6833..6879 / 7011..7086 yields 0.097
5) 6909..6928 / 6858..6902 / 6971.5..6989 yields -0.067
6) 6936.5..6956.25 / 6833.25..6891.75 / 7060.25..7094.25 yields 0.081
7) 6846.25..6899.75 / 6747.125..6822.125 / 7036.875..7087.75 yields -0.113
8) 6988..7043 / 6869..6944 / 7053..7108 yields 0.013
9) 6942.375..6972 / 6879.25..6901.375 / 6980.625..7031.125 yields 0.024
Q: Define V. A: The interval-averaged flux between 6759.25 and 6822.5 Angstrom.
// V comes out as 27.4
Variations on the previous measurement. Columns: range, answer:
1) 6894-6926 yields 30.1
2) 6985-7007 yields 28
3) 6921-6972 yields 28.4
